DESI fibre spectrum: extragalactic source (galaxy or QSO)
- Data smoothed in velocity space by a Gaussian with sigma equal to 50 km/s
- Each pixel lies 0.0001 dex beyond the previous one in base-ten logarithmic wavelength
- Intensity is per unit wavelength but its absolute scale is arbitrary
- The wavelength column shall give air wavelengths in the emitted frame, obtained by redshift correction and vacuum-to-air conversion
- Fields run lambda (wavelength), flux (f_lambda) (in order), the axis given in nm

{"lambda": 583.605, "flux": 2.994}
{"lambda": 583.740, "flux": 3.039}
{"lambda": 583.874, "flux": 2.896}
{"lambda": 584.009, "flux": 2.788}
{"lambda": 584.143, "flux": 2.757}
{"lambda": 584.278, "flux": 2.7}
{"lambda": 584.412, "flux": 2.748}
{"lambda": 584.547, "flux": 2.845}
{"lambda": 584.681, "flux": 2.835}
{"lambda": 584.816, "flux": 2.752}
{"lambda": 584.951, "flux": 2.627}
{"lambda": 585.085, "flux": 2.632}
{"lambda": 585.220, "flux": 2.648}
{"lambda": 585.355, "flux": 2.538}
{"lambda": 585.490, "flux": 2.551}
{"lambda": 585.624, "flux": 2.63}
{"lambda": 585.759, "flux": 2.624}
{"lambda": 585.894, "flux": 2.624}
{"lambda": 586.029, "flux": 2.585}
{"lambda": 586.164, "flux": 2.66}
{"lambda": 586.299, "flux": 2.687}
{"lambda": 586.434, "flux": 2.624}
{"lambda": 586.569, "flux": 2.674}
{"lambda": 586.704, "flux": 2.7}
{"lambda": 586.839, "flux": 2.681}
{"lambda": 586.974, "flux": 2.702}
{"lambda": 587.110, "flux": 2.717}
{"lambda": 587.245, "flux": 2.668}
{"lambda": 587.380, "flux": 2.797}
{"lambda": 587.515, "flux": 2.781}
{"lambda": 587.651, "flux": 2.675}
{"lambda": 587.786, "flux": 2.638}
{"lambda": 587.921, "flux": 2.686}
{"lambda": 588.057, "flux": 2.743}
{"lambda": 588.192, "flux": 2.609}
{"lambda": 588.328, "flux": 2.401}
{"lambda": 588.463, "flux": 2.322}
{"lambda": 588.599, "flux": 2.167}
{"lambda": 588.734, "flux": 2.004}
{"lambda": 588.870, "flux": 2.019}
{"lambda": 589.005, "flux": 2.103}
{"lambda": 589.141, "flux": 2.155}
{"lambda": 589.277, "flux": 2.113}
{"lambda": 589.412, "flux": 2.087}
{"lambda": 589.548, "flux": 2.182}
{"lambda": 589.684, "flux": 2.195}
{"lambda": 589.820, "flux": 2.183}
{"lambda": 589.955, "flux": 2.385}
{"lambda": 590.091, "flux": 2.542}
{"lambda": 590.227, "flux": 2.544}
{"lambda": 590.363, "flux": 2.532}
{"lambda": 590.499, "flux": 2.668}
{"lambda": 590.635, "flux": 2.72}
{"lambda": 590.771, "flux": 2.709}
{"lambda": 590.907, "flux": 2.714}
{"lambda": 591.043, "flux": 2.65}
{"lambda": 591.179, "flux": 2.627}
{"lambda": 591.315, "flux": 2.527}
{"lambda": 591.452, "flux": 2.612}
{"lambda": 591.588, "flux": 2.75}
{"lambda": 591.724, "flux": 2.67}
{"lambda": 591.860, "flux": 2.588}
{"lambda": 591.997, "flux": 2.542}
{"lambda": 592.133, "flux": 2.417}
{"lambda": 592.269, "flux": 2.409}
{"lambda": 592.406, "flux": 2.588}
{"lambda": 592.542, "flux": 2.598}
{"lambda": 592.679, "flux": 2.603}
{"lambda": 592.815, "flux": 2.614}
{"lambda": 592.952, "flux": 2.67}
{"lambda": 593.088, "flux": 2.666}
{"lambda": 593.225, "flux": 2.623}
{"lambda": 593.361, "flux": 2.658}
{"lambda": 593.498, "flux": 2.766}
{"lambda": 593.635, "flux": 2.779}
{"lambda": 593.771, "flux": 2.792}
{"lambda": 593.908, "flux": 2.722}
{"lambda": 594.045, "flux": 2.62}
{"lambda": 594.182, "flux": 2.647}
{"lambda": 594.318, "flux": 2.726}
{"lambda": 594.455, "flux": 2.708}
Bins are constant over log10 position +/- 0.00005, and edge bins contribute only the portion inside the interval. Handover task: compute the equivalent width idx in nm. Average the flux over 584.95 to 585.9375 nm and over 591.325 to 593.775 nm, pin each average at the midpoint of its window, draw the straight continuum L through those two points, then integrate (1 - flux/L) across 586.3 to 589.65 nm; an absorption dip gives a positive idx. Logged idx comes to 0.18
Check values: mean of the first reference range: 2.61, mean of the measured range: 2.47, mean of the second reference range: 2.62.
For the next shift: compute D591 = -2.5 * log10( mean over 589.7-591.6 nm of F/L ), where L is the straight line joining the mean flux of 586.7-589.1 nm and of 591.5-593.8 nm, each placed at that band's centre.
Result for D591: 0.01 mag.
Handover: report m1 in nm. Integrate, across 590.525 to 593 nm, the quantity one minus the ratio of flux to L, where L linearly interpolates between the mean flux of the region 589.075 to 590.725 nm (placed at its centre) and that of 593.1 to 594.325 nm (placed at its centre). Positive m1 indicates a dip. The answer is -0.08 nm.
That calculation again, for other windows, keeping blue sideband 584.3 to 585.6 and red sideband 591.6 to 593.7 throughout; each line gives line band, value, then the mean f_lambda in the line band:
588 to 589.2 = 0.17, 2.28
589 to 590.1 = 0.18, 2.21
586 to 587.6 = -0.01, 2.69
